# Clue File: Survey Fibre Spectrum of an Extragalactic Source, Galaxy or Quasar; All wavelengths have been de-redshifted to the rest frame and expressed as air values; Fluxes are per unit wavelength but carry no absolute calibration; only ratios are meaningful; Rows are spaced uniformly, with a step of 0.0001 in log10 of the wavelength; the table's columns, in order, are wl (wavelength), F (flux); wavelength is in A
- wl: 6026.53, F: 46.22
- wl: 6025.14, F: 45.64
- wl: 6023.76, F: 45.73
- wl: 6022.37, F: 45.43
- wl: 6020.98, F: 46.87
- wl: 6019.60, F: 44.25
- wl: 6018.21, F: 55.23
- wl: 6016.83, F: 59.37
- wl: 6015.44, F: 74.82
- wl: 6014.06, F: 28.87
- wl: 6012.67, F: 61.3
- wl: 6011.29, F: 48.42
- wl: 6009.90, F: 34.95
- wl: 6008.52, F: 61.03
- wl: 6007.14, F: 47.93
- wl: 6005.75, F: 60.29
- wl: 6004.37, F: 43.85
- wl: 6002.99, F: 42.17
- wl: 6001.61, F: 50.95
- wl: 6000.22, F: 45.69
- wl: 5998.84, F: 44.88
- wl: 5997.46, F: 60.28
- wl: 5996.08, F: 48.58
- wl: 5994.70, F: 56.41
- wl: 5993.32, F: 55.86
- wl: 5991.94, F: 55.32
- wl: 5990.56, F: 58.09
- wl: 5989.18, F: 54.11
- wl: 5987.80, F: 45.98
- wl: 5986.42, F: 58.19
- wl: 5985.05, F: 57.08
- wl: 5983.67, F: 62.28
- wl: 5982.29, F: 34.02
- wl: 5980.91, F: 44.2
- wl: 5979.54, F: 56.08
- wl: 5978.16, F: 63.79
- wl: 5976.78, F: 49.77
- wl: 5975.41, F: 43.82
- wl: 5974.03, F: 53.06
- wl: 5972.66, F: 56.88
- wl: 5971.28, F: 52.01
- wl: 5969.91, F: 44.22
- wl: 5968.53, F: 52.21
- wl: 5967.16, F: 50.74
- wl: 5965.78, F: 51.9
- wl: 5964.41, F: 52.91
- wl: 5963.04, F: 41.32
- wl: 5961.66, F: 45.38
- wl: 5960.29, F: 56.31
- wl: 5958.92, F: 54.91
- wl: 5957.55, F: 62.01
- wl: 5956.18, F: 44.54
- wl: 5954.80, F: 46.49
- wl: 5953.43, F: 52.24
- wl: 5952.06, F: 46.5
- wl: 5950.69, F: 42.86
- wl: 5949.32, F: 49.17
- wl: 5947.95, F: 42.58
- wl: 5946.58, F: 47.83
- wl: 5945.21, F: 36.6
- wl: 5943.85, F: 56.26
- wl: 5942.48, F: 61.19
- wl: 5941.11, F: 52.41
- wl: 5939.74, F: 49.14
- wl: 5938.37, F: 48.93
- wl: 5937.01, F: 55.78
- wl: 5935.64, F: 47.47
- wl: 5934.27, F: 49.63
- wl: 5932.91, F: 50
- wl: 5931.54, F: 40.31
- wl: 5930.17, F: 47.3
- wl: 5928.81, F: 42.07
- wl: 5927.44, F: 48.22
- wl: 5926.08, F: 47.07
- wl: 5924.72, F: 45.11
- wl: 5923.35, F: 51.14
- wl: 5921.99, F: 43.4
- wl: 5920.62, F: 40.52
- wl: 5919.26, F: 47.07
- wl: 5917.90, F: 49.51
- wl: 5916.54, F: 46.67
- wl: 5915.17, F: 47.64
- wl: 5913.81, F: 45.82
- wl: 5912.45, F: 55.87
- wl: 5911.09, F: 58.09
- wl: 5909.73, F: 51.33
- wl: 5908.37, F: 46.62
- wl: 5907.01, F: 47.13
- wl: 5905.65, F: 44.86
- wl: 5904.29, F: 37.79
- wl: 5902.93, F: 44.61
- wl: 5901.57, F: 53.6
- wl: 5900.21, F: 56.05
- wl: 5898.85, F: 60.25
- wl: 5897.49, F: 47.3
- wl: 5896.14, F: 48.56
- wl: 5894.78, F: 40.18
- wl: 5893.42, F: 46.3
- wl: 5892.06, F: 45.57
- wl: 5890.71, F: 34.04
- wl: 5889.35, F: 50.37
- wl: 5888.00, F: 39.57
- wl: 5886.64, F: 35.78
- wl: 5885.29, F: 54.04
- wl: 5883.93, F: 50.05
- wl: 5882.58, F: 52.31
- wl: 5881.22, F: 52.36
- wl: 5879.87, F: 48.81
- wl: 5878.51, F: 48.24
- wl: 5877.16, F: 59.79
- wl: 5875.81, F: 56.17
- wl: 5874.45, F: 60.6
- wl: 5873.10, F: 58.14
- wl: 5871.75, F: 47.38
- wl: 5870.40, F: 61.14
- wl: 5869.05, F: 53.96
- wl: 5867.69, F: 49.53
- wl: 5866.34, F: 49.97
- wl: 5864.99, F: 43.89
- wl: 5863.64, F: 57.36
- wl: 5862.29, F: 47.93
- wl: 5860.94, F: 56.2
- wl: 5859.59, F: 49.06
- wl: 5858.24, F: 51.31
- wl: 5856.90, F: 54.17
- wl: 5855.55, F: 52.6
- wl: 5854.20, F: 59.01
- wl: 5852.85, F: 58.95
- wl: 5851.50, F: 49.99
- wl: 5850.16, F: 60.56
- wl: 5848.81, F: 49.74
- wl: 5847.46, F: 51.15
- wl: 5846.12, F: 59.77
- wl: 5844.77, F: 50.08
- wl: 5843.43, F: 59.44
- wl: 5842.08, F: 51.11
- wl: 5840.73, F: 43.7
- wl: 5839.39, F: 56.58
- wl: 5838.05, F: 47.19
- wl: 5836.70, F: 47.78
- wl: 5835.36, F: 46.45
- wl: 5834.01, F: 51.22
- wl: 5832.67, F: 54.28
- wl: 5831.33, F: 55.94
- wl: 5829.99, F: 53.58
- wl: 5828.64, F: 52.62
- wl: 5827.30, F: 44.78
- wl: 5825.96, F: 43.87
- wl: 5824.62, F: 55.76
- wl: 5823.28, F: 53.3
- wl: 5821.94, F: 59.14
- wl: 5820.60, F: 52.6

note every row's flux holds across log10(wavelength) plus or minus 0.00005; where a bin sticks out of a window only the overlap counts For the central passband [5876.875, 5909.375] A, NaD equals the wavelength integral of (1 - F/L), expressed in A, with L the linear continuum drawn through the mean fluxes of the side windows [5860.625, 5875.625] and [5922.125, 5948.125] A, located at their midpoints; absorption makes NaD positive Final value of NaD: 2.46 A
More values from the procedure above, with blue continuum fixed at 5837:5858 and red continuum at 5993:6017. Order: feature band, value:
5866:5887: 0.1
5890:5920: 2.7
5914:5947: 2.7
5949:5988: 0.7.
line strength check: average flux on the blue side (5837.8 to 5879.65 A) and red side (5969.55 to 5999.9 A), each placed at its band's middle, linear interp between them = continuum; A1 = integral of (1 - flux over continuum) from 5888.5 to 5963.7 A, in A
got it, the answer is 6.8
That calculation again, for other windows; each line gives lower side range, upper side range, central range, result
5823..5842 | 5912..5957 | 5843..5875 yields -2.6 A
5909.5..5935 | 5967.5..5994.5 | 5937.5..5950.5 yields 0.1 A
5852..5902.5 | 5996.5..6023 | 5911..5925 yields 0.8 A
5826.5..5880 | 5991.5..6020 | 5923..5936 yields 1.4 A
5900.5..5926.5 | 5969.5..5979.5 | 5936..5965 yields 0.5 A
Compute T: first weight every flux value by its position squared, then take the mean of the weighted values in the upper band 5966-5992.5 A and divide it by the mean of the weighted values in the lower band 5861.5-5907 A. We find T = 1.1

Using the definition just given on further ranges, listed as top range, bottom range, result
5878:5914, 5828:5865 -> 0.93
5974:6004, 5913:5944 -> 1.09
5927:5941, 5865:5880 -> 0.91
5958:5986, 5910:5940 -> 1.08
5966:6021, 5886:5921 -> 1.13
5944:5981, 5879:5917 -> 1.06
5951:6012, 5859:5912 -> 1.06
